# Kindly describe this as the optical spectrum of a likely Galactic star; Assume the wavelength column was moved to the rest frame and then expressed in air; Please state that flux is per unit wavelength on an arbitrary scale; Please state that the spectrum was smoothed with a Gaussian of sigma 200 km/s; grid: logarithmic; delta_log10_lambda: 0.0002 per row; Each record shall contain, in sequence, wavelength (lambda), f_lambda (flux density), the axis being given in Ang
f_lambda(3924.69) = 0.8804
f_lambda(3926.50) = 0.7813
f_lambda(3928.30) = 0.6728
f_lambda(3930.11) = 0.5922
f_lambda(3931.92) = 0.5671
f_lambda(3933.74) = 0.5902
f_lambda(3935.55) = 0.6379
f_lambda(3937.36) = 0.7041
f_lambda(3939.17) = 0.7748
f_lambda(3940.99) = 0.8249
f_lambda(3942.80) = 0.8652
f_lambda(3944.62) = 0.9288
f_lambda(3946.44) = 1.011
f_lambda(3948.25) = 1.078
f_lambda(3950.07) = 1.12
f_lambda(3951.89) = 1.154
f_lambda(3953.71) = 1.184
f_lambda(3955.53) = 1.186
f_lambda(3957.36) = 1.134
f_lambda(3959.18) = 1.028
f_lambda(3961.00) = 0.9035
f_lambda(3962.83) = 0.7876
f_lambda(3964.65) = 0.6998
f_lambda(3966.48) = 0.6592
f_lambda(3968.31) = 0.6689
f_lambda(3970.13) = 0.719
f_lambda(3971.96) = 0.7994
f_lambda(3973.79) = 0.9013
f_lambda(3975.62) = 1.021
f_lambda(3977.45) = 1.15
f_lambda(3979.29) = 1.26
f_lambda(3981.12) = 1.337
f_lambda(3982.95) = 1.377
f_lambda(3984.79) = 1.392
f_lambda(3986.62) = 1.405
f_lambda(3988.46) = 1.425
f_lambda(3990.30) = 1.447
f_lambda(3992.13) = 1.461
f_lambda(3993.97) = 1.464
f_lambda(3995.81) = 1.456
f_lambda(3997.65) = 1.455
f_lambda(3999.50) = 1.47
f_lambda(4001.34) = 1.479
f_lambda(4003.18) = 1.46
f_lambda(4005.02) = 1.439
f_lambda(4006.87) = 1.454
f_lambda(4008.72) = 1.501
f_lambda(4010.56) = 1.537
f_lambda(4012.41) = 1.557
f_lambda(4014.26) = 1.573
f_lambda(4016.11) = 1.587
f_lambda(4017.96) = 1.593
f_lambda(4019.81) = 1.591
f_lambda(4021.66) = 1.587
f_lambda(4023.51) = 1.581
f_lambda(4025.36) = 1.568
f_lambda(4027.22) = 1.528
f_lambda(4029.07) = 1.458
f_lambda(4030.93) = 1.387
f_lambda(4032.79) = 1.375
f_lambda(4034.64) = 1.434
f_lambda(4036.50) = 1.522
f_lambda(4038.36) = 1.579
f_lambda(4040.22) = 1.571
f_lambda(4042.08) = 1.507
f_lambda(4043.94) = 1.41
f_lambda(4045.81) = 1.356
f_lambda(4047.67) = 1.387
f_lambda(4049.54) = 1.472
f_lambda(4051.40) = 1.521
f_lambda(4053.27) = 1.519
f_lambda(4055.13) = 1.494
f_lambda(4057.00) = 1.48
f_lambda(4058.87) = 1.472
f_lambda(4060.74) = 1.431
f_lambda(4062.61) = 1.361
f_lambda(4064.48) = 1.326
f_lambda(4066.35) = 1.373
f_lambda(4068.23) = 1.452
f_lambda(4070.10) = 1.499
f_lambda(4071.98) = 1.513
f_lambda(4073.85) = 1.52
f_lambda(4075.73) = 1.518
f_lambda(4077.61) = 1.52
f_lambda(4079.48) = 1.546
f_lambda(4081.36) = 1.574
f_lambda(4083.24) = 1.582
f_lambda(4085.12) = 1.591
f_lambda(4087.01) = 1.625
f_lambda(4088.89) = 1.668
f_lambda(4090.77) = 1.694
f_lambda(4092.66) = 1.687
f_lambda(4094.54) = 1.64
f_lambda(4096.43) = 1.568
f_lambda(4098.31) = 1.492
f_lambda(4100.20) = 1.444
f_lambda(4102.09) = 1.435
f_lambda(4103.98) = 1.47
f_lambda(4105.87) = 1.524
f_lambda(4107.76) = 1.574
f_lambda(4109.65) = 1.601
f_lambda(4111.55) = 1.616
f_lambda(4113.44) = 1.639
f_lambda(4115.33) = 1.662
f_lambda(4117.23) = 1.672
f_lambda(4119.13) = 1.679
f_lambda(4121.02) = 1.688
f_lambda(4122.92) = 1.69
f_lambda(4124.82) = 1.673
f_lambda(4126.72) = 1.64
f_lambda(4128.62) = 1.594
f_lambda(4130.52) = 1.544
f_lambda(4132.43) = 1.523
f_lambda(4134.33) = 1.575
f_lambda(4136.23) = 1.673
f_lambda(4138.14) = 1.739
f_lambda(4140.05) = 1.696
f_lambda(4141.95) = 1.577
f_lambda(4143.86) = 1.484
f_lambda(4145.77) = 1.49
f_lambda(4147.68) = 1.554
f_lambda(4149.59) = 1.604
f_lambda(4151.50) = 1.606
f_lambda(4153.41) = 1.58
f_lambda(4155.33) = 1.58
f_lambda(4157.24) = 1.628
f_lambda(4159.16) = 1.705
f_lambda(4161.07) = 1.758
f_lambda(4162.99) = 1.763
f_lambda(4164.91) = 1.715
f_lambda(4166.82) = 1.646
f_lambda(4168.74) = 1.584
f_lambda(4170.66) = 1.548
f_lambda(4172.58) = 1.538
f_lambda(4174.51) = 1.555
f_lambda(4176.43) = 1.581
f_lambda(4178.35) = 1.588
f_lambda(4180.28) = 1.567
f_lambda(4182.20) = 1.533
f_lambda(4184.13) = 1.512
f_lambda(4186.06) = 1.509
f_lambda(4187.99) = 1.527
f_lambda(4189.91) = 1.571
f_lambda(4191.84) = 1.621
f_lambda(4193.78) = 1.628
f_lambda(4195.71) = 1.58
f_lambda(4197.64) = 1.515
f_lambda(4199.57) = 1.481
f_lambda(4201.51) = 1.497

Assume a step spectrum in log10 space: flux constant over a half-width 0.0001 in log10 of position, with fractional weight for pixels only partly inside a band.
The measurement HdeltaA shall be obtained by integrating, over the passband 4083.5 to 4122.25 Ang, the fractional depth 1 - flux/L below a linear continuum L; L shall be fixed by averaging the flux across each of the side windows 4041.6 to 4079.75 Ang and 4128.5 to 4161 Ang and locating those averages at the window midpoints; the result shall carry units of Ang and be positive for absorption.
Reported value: -1.7 Ang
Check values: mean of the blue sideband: 1.46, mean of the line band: 1.6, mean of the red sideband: 1.6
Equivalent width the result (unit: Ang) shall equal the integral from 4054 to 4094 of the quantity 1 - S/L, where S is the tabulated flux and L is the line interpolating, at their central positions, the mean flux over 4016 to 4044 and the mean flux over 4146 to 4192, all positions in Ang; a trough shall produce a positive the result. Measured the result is 0.6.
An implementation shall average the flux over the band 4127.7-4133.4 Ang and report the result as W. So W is 1.55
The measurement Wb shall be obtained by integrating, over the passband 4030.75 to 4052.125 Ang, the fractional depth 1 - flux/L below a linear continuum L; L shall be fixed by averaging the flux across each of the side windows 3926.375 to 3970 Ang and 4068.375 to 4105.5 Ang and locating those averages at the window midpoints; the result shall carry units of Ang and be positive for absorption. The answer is -2.22 Ang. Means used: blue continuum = 0.856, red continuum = 1.55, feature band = 1.46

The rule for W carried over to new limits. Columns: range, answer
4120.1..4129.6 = 1.66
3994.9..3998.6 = 1.45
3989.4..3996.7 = 1.46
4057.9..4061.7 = 1.45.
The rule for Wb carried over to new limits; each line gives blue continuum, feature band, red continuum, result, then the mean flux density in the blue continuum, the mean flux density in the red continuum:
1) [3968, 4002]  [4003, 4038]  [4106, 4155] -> -4.5 Ang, 1.26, 1.61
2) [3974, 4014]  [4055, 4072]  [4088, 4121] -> 1.0 Ang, 1.4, 1.59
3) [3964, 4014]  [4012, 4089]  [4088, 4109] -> -3.9 Ang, 1.27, 1.56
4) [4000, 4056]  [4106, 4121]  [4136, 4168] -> -0.4 Ang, 1.5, 1.63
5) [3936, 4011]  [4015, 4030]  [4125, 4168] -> -3.3 Ang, 1.14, 1.62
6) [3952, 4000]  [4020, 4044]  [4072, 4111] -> -2.9 Ang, 1.14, 1.56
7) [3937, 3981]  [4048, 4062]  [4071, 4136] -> -1.1 Ang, 0.95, 1.59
